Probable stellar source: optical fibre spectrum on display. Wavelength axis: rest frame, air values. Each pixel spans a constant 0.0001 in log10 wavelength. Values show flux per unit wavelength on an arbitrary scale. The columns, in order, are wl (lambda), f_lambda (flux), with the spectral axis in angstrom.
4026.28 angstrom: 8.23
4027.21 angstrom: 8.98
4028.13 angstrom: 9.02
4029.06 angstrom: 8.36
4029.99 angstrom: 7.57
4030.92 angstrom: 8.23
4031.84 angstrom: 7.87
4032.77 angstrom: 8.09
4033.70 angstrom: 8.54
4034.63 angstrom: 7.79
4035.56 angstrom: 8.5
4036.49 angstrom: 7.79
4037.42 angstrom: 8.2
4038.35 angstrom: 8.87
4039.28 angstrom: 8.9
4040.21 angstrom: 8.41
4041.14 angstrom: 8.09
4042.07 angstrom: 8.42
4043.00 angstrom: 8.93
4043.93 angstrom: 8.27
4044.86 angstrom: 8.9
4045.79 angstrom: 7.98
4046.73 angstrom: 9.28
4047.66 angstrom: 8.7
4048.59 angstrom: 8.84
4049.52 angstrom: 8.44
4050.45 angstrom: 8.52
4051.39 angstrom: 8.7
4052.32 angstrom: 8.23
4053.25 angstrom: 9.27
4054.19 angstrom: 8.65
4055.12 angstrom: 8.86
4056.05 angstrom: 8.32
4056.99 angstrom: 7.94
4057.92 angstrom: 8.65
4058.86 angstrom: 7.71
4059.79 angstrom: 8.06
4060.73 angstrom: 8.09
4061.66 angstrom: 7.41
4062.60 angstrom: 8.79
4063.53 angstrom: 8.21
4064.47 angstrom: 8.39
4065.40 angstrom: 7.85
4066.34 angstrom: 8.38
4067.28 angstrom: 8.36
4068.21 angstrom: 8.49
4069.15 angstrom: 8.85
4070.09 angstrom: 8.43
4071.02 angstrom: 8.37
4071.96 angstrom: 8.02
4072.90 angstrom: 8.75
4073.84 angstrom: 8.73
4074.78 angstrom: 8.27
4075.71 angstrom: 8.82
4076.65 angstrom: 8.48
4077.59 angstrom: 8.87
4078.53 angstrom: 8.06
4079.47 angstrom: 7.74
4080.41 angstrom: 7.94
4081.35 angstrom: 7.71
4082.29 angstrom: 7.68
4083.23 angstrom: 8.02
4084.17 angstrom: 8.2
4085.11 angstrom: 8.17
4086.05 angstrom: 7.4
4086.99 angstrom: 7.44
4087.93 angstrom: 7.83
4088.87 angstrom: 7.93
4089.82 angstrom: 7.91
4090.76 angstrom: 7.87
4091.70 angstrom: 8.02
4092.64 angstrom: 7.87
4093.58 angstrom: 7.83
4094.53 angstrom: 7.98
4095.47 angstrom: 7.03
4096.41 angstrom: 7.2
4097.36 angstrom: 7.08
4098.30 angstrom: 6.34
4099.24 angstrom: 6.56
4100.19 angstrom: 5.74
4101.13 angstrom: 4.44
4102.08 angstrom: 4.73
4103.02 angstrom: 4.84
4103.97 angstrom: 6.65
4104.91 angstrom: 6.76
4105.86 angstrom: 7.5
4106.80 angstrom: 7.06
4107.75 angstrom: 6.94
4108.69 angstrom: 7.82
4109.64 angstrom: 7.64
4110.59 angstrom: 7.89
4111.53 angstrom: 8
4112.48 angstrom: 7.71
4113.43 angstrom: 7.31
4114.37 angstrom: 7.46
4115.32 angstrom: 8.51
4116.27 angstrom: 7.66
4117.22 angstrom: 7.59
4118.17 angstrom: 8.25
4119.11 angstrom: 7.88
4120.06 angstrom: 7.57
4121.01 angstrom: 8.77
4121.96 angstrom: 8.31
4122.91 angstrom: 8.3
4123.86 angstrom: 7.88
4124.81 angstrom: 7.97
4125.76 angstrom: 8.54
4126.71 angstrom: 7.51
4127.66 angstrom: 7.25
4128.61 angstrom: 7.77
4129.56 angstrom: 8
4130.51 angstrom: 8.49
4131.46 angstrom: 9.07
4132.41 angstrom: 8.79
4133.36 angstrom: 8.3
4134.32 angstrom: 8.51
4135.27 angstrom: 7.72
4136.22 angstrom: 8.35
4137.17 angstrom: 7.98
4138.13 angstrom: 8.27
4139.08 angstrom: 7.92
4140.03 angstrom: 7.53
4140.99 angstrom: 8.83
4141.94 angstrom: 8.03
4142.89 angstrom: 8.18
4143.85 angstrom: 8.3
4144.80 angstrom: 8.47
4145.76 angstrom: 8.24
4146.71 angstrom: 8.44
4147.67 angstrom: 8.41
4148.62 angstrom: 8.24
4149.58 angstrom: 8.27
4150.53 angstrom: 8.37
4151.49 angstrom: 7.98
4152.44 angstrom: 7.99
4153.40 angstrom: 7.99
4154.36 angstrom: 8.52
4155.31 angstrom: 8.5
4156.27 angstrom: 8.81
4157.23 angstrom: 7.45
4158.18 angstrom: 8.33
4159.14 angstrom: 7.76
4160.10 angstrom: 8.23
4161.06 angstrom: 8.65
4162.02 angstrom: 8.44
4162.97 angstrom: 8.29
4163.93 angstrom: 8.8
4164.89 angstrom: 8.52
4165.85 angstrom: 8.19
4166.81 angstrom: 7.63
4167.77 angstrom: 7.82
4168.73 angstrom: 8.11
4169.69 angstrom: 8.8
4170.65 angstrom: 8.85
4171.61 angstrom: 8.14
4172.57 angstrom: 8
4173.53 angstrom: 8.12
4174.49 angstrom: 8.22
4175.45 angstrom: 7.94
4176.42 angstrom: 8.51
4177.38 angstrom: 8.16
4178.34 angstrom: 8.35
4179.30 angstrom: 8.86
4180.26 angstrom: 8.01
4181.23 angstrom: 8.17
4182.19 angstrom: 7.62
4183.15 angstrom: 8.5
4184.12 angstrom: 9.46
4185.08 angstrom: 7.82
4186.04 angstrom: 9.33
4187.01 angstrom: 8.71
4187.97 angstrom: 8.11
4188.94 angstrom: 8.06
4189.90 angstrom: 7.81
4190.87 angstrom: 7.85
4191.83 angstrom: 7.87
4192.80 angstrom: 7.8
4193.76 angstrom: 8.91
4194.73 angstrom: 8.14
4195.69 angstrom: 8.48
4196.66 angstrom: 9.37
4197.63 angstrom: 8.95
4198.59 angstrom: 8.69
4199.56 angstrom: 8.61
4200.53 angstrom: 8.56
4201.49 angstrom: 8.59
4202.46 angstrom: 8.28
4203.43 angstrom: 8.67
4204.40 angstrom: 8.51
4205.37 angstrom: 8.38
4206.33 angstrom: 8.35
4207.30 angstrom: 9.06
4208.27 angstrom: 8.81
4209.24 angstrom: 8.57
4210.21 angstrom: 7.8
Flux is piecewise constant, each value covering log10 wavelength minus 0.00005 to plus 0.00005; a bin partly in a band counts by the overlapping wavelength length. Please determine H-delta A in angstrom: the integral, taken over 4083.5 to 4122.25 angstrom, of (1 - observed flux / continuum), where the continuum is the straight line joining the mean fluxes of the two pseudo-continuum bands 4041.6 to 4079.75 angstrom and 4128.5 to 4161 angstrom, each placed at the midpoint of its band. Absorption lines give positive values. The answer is 4.6 angstrom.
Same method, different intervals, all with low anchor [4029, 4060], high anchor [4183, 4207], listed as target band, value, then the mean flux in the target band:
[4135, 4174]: 1.04 angstrom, 8.23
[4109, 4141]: 1.57 angstrom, 8.03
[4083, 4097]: 1.10 angstrom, 7.77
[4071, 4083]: 0.24 angstrom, 8.25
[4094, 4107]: 3.12 angstrom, 6.41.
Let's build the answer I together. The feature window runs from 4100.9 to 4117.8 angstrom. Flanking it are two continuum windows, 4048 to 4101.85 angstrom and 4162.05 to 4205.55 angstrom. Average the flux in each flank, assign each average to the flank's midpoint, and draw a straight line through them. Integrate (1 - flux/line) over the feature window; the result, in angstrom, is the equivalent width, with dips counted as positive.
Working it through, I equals 2.1 angstrom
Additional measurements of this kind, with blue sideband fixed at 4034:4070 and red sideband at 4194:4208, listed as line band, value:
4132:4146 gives 0.52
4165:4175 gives 0.45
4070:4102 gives 2.97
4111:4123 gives 0.81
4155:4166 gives 0.30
